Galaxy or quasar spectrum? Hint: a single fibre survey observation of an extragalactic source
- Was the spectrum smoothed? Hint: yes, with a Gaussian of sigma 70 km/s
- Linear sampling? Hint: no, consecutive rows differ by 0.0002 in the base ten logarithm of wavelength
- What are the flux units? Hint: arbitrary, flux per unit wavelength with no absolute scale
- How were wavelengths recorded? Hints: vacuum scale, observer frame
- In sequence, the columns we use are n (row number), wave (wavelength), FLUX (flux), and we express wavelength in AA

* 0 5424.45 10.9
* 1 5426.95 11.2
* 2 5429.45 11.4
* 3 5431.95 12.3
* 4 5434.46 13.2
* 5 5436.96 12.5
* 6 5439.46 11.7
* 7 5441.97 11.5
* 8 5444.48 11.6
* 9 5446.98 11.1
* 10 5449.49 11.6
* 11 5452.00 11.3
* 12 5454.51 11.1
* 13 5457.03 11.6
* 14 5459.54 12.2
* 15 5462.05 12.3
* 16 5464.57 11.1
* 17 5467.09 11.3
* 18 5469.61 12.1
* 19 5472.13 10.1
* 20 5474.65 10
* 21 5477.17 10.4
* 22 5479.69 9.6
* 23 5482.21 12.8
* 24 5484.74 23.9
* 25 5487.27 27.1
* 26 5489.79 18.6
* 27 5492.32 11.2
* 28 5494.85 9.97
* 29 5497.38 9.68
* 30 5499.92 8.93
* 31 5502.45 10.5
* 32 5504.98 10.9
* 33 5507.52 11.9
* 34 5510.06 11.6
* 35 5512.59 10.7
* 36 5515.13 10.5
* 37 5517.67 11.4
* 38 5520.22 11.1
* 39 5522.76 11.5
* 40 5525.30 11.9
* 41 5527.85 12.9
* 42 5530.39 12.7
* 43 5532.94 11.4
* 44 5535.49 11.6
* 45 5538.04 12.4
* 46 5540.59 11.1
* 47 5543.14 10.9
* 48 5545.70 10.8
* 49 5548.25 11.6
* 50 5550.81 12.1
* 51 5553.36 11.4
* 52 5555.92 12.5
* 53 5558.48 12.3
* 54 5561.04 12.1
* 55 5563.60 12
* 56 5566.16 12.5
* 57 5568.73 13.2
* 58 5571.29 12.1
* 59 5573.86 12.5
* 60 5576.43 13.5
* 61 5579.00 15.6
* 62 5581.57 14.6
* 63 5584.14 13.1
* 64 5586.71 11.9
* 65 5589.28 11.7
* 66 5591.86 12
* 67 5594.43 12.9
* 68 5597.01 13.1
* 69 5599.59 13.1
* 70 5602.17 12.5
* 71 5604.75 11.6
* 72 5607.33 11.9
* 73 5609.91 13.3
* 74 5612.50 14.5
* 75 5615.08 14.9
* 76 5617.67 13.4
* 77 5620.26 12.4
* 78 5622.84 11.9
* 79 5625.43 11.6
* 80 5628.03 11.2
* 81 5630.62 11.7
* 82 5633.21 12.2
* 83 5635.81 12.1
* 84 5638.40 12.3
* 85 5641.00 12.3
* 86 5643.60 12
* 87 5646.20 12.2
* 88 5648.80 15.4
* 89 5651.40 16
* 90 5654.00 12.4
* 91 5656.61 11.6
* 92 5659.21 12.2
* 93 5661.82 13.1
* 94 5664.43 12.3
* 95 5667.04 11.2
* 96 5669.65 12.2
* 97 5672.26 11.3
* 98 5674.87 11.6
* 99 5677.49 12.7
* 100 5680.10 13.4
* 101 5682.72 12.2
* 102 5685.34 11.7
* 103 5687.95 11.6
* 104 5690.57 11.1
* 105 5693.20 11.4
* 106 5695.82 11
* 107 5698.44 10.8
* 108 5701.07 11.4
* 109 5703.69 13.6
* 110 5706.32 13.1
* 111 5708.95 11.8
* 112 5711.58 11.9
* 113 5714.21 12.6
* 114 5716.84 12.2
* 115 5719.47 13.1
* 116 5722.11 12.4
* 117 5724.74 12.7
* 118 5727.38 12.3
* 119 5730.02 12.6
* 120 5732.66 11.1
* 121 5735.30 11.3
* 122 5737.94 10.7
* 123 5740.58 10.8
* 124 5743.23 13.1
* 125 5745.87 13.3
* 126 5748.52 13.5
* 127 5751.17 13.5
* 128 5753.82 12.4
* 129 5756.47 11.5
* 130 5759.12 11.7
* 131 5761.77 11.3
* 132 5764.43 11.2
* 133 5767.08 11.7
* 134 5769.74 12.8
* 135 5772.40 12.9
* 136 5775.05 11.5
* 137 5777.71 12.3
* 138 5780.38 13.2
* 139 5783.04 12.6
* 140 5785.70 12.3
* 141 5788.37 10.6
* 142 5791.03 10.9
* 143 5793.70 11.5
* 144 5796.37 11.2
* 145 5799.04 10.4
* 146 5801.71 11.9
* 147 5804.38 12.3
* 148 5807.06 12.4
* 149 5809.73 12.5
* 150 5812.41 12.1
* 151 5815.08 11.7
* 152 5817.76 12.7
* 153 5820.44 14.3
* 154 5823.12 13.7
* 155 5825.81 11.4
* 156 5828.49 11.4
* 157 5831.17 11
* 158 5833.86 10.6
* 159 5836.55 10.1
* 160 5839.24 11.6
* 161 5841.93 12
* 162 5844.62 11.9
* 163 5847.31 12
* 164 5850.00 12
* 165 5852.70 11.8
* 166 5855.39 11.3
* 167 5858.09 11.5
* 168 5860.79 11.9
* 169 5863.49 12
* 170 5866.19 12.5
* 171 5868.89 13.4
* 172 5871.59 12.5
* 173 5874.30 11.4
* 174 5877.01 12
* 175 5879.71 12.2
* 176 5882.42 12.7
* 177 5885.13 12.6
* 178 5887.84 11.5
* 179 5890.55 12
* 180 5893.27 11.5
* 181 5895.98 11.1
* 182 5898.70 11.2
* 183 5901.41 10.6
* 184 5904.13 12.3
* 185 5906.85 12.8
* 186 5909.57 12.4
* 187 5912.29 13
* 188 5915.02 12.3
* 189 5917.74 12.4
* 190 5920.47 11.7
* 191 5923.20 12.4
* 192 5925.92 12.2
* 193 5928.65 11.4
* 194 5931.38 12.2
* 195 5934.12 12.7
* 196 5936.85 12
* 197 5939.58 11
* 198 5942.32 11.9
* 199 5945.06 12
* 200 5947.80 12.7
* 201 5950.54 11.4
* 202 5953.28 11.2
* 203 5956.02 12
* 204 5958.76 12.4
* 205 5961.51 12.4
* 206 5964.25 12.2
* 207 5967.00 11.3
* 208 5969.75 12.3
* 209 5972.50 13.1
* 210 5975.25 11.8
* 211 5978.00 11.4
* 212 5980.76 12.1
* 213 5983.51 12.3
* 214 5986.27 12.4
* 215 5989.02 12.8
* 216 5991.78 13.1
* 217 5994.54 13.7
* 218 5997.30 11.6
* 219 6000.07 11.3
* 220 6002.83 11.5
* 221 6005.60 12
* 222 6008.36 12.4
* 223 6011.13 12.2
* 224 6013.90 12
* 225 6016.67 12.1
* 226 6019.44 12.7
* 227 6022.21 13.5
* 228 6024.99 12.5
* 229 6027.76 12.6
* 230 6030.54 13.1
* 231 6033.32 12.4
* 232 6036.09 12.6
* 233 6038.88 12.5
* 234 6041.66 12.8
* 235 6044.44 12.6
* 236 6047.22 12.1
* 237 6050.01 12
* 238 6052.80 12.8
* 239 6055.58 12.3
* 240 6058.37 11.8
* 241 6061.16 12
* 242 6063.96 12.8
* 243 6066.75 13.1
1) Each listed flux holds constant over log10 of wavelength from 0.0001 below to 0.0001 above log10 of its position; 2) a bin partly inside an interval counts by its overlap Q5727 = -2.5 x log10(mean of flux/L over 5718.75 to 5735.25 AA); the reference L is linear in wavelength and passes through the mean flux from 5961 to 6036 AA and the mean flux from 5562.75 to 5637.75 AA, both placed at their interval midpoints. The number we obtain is 0.03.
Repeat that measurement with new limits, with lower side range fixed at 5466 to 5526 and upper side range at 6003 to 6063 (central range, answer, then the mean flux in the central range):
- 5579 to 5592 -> -0.05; 13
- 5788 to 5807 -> 0.10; 11.4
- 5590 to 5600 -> -0.02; 12.7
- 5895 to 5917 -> 0.04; 12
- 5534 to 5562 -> 0.06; 11.7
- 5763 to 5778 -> 0.03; 12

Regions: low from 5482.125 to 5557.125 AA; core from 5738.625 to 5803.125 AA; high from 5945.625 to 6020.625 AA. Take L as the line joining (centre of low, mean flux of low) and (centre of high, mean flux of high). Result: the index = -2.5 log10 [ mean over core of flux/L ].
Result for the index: 0.029 mag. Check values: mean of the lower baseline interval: 12.5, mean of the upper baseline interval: 12.2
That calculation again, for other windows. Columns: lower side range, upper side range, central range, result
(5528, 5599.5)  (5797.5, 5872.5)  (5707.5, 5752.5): -0.015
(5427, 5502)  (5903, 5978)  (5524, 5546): 0.055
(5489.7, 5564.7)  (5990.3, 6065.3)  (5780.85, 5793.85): 0.025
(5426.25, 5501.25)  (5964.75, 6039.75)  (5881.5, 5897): 0.042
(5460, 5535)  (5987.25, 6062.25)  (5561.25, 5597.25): -0.046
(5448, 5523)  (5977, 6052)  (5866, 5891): 0.006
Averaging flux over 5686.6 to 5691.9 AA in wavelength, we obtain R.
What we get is 11.4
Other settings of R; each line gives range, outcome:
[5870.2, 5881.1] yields 12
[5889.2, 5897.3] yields 11.5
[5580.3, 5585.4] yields 13.9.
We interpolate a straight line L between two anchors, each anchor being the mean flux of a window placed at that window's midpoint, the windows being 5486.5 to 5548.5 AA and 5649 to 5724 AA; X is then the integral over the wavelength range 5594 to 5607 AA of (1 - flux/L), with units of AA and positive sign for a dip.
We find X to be -0.5 AA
